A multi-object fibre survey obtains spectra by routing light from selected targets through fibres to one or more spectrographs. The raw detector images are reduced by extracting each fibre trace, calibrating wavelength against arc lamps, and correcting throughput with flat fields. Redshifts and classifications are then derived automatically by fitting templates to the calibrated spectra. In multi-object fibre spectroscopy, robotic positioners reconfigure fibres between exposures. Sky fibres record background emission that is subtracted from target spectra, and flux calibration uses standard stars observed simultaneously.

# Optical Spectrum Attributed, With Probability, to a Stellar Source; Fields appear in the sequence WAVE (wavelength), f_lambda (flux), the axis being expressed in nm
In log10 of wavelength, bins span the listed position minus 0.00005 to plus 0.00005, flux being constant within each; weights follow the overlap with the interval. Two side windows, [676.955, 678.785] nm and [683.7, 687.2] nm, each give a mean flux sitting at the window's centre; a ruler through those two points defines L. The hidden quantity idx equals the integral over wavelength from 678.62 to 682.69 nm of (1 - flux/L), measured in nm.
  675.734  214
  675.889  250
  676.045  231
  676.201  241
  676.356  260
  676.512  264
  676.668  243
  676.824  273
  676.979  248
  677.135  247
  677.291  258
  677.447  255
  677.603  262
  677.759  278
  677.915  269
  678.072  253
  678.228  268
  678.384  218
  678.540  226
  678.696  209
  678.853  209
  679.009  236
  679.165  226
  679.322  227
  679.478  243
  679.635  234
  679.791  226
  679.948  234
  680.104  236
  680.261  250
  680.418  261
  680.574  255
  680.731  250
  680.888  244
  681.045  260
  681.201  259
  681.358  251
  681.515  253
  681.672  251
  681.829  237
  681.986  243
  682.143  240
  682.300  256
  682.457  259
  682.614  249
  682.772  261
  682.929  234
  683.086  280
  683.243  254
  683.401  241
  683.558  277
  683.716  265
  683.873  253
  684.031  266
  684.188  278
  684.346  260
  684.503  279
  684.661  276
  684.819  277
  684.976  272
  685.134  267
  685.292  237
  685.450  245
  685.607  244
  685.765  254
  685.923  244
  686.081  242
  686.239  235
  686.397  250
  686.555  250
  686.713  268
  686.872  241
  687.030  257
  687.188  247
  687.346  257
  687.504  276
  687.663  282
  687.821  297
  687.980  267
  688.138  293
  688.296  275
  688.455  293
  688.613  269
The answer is 0.16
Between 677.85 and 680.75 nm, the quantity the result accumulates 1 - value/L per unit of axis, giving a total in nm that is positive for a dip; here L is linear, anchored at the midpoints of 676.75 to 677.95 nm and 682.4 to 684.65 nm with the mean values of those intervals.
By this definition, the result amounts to 0.26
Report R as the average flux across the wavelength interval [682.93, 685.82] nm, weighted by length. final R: 262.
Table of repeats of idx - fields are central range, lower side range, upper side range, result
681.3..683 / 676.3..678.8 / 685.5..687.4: 0.01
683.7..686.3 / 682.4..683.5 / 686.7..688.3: 0.02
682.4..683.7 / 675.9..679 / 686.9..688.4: 0.02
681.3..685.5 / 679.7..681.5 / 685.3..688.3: -0.09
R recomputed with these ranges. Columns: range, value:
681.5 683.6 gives 252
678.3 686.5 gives 249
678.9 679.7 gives 232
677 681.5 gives 245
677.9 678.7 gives 241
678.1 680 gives 230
